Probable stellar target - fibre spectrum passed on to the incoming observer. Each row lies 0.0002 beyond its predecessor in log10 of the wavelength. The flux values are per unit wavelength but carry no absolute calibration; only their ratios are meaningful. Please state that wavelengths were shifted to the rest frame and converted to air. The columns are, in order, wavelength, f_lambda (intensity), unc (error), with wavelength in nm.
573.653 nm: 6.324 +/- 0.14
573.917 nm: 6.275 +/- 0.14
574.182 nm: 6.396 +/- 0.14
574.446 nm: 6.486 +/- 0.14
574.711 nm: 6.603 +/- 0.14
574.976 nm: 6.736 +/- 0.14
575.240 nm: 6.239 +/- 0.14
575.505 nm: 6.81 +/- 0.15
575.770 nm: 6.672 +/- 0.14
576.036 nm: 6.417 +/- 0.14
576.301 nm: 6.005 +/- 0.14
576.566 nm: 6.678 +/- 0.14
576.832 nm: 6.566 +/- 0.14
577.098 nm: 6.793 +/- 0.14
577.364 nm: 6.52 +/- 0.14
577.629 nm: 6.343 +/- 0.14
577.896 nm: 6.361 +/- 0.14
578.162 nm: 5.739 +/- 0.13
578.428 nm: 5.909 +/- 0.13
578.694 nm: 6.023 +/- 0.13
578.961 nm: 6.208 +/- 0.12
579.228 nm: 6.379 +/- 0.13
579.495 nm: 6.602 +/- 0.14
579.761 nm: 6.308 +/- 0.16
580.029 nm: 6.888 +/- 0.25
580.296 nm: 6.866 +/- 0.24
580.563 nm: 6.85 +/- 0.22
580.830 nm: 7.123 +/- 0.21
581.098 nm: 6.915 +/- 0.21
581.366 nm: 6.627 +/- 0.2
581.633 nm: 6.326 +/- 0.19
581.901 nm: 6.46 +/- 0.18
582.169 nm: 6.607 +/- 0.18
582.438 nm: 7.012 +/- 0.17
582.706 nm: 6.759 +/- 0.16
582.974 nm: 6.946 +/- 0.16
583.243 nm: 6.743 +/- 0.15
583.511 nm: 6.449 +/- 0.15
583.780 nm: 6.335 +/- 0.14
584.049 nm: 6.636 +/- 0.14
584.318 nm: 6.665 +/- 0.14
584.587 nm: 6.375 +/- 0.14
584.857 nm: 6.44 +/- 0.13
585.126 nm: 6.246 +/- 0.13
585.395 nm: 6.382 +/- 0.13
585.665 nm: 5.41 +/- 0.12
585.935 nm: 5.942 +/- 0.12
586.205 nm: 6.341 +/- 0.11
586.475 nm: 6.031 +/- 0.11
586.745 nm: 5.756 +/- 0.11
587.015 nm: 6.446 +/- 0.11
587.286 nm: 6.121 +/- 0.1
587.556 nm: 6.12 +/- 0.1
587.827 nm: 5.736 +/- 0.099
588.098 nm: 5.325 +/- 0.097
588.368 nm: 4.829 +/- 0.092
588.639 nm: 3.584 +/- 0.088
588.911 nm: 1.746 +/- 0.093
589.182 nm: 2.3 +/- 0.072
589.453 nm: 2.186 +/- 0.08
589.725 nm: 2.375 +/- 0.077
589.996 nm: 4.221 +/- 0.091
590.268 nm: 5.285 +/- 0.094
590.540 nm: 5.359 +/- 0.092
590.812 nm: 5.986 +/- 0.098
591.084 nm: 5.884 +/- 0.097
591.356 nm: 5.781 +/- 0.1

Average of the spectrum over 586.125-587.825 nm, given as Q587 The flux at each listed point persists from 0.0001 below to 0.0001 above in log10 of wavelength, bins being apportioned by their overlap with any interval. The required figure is 6.1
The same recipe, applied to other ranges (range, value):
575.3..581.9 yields 6.49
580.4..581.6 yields 6.84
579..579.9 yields 6.4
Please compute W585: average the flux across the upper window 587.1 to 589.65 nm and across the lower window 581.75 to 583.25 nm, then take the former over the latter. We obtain 0.6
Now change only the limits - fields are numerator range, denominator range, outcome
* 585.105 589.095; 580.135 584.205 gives 0.81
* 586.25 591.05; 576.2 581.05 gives 0.73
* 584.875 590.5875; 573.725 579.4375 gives 0.78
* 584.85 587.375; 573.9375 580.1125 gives 0.95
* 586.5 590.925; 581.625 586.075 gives 0.71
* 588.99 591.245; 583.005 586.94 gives 0.66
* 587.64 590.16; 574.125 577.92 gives 0.56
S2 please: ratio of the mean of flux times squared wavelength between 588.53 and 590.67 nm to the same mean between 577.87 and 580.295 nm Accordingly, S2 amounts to 0.56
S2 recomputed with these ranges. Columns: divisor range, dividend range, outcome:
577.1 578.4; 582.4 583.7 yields 1.10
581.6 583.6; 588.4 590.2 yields 0.45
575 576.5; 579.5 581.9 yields 1.06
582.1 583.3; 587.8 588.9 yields 0.66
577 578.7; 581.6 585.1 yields 1.08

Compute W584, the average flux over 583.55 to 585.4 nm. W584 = 6.44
